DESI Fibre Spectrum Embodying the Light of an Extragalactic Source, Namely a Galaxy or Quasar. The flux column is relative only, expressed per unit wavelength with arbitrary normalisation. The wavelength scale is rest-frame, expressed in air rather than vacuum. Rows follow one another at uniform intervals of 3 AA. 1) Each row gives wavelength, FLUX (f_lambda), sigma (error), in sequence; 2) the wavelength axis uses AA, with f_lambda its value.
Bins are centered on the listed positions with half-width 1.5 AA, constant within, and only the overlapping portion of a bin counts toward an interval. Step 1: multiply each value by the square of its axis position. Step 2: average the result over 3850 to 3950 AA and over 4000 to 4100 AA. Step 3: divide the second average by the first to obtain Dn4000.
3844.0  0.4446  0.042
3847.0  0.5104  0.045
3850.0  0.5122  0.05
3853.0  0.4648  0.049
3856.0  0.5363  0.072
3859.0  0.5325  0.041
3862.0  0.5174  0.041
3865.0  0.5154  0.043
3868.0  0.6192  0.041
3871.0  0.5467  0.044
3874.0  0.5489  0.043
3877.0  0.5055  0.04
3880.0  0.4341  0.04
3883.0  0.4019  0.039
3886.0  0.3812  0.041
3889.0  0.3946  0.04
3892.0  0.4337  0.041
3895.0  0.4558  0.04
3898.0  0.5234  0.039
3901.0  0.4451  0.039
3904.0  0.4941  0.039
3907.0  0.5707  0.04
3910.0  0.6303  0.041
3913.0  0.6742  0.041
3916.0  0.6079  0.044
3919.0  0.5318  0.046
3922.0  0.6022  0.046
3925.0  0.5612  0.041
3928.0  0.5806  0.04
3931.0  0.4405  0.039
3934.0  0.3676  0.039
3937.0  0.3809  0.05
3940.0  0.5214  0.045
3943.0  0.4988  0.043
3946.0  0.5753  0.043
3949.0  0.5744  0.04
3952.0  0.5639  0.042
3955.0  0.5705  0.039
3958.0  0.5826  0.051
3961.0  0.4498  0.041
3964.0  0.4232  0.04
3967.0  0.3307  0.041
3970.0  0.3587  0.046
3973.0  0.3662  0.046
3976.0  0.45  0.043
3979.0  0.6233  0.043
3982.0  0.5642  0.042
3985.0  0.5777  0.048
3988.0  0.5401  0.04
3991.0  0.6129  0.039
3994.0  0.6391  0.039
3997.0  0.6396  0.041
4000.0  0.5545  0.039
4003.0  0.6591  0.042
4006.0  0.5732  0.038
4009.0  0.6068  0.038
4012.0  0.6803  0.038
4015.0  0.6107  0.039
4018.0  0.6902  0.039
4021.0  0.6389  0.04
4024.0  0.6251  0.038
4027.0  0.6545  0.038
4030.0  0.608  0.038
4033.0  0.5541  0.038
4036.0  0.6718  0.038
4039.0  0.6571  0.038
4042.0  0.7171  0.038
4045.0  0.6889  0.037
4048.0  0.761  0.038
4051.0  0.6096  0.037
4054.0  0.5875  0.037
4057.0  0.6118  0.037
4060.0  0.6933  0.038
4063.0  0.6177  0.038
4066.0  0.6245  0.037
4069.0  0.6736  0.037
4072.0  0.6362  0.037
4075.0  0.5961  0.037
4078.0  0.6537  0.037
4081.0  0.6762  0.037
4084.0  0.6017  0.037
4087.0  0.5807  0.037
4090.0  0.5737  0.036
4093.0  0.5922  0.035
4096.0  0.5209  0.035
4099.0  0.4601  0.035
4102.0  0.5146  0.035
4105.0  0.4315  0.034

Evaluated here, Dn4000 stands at 1.3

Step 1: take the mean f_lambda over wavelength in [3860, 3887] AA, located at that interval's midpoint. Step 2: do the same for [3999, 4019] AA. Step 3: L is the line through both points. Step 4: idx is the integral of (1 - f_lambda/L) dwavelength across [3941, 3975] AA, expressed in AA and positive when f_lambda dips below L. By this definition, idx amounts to 5.6 AA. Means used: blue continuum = 0.5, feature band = 0.481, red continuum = 0.625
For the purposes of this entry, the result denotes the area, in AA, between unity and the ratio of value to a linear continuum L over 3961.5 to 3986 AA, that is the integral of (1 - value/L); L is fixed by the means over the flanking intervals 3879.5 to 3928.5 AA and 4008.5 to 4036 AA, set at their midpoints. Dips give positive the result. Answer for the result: 5.3 AA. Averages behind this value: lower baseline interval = 0.513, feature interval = 0.459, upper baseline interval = 0.633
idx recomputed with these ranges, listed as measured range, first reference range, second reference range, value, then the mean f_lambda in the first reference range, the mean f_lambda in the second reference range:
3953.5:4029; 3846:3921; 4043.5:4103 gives 1.4 AA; 0.512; 0.615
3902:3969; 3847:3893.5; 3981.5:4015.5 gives 3.0 AA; 0.49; 0.606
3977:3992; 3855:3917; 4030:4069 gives 0.4 AA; 0.512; 0.649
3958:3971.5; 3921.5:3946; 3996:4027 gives 3.3 AA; 0.495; 0.629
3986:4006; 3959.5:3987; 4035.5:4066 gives -3.2 AA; 0.462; 0.659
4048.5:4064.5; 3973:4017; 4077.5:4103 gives -1.5 AA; 0.588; 0.573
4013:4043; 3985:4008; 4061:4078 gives -1.3 AA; 0.601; 0.634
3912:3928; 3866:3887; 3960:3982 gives -4.2 AA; 0.494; 0.438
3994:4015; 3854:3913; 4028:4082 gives -0.5 AA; 0.503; 0.646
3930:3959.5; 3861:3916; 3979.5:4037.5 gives 2.7 AA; 0.508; 0.616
